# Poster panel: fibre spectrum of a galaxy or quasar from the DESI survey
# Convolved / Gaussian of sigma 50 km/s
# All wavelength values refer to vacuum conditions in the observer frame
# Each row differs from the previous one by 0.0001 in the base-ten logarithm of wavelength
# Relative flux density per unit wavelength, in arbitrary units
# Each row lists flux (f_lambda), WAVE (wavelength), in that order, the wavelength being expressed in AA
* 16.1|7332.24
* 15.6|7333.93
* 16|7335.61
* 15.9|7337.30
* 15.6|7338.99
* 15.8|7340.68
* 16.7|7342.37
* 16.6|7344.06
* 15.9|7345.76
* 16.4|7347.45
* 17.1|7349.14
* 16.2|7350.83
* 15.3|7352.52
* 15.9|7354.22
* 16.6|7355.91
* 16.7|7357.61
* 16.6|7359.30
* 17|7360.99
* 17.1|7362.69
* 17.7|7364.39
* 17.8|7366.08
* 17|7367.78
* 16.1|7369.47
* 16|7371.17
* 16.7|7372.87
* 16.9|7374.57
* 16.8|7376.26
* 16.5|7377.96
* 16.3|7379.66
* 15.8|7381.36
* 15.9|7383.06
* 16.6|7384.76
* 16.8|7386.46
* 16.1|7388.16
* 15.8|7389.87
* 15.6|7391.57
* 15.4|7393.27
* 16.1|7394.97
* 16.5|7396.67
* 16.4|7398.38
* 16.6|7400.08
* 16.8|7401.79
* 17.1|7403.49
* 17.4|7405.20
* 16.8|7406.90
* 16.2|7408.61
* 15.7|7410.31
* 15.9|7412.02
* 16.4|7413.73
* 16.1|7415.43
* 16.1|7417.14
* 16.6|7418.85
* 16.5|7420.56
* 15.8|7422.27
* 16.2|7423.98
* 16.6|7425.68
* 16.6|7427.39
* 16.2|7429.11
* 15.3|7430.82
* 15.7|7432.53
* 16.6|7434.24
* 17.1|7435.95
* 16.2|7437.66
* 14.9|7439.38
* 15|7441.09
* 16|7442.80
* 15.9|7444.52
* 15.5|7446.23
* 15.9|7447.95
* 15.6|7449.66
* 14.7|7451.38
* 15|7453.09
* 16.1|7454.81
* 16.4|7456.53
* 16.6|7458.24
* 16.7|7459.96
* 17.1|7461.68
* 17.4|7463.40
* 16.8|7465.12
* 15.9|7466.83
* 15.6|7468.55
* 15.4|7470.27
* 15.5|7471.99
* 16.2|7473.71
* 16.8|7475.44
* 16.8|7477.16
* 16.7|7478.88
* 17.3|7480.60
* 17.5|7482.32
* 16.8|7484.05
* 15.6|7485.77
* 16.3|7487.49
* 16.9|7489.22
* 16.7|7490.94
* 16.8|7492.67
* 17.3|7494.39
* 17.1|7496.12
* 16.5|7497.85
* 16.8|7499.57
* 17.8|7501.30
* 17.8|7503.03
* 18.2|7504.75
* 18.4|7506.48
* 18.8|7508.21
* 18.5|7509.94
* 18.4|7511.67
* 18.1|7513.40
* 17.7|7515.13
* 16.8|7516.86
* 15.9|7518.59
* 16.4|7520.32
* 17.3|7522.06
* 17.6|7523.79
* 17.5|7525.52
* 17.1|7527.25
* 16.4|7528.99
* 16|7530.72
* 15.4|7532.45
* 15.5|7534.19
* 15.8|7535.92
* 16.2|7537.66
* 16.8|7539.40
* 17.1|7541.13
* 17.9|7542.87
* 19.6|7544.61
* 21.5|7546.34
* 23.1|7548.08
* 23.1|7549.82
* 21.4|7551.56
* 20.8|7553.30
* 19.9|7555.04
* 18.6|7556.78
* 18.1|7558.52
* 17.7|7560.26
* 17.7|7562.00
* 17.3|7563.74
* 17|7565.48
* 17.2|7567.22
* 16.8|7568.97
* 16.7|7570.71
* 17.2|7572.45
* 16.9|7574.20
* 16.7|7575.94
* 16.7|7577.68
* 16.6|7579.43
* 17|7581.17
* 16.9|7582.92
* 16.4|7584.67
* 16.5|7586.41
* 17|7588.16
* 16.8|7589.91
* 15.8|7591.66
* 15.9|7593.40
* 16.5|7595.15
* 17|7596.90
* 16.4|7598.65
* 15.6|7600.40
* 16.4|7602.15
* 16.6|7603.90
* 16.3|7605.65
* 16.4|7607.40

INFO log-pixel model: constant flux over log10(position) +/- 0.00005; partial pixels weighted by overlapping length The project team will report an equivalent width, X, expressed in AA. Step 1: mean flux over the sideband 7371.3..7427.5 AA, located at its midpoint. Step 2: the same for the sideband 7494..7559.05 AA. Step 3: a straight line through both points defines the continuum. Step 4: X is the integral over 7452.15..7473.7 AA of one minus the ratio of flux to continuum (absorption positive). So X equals 1.2 AA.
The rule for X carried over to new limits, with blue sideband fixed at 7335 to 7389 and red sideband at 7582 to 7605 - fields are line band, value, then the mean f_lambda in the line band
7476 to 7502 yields -0.6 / 16.9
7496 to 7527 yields -2.1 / 17.5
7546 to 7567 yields -4.0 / 19.6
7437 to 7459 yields 1.0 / 15.7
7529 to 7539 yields 0.3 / 15.9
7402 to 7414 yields -0.1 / 16.5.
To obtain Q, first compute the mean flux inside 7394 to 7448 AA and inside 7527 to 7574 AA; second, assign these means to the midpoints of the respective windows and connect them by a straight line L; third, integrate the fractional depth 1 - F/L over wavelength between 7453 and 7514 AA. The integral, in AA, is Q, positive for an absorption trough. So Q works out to 0.7 AA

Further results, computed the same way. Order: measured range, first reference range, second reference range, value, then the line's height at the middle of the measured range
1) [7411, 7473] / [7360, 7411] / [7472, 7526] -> 2.9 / 16.8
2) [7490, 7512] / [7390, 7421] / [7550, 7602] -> -0.9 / 16.9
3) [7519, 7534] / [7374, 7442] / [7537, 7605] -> 0.6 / 17.3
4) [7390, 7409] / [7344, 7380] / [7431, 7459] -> -0.2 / 16.2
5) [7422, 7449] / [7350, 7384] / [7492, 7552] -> 1.8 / 17.1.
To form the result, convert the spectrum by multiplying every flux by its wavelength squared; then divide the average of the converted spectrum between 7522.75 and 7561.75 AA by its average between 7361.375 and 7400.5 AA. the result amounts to 1.2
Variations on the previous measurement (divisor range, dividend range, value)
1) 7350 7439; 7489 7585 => 1.12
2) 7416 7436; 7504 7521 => 1.12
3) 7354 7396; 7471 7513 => 1.07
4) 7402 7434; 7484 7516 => 1.09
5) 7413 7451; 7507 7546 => 1.10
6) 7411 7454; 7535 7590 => 1.17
